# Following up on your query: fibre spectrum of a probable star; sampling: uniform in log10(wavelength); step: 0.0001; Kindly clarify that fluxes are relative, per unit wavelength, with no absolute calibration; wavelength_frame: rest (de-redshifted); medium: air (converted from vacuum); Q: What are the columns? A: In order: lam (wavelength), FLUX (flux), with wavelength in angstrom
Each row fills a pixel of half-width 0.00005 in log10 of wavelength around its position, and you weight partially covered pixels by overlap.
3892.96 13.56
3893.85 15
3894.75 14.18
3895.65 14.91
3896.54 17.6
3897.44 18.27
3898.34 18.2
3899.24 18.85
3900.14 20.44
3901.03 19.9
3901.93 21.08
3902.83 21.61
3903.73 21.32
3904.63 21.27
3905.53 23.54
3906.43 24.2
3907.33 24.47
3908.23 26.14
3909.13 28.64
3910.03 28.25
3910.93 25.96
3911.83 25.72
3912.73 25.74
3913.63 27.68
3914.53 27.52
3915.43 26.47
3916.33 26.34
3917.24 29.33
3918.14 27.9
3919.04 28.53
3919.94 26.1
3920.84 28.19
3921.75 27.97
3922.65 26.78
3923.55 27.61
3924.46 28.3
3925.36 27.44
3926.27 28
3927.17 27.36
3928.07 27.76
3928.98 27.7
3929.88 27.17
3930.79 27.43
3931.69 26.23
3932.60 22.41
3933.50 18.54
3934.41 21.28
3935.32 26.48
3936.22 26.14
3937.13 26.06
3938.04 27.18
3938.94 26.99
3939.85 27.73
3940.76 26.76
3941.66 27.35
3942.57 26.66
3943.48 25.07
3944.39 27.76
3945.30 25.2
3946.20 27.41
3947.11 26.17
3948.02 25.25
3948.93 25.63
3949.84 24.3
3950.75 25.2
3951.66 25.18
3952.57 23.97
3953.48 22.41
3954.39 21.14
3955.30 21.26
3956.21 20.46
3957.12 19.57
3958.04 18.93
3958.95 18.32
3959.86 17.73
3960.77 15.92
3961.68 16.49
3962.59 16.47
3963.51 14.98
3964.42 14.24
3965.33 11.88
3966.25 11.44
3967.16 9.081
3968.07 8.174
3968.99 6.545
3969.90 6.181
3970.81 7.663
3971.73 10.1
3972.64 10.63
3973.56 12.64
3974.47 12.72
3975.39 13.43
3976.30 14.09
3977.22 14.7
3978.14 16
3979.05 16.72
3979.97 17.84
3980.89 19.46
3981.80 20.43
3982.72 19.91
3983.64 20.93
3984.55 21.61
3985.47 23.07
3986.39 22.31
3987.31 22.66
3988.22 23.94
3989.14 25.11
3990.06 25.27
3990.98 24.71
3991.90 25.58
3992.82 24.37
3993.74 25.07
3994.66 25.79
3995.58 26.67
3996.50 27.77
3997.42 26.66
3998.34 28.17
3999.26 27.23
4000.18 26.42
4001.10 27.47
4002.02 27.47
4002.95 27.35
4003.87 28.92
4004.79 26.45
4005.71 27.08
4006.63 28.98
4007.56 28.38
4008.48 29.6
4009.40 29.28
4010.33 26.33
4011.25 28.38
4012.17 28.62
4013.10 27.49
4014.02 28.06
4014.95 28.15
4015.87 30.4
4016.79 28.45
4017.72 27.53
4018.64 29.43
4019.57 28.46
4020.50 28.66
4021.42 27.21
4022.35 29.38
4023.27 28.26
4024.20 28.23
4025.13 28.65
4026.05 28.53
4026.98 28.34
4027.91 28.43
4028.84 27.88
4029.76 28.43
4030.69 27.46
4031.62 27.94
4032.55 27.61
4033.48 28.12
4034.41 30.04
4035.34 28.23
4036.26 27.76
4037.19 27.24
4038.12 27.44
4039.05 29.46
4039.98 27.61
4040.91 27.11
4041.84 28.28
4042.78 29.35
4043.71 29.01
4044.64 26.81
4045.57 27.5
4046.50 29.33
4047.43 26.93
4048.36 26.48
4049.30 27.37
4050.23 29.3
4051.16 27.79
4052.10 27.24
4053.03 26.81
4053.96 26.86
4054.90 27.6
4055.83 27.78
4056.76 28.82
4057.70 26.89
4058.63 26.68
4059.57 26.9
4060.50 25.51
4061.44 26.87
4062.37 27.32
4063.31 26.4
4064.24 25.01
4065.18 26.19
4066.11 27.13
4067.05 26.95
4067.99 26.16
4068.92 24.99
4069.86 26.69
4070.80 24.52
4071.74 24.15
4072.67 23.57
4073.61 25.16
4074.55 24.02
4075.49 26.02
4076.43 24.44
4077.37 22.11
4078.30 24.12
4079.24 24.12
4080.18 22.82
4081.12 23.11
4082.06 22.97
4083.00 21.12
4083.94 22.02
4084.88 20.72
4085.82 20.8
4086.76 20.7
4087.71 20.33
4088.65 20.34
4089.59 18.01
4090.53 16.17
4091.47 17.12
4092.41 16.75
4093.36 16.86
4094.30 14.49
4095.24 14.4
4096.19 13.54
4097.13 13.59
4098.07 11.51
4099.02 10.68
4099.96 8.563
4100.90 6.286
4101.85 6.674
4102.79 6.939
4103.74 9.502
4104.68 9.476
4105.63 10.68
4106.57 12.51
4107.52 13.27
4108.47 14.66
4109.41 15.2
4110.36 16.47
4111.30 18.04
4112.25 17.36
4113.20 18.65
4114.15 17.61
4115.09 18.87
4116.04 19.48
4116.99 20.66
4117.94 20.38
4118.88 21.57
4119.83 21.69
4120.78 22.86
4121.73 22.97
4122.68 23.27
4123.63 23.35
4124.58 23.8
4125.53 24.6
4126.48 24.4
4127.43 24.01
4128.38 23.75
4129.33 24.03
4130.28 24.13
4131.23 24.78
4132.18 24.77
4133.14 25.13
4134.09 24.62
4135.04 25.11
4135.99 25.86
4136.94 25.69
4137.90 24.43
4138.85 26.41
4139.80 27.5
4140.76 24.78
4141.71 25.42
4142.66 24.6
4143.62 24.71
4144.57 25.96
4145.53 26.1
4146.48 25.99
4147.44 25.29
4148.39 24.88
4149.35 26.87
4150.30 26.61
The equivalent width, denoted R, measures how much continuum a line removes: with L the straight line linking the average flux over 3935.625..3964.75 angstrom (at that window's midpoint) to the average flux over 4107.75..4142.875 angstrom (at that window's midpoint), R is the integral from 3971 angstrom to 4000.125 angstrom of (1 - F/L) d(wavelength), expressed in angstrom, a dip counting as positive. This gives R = 2.6 angstrom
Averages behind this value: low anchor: 23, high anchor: 22.4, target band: 20.8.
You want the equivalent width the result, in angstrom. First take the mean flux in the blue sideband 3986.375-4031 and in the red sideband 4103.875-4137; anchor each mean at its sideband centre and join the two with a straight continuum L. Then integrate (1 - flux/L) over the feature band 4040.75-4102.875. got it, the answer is 2.6 angstrom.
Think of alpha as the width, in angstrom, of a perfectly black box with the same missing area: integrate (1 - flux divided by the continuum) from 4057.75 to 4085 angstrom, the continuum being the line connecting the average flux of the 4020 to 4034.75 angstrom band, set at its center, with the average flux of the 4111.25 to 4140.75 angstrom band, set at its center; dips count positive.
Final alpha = 1.2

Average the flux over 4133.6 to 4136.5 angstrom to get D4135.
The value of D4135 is 25.3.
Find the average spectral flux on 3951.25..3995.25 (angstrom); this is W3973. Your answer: 17.9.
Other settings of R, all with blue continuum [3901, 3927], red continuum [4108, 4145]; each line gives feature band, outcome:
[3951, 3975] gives 9.54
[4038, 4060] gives -3.56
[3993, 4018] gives -3.17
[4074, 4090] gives 0.74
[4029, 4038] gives -1.47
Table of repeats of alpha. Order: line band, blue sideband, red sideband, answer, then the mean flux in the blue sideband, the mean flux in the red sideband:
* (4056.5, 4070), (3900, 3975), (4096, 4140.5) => -4.4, 22.5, 19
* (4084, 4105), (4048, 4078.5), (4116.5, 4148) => 9.1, 26.2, 24.3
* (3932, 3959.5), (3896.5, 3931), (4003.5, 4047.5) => 2.0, 25.3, 28.2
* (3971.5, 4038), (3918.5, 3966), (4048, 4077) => 0.4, 23.9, 26.3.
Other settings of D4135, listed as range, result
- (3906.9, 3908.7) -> 25.3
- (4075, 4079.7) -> 24.2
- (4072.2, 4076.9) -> 24.6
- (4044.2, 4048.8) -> 27.5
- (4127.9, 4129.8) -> 23.9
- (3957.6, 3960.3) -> 18.3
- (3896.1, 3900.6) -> 18.7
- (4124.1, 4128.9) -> 24.1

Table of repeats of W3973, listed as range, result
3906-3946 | 26.6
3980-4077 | 26.8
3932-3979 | 19.3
